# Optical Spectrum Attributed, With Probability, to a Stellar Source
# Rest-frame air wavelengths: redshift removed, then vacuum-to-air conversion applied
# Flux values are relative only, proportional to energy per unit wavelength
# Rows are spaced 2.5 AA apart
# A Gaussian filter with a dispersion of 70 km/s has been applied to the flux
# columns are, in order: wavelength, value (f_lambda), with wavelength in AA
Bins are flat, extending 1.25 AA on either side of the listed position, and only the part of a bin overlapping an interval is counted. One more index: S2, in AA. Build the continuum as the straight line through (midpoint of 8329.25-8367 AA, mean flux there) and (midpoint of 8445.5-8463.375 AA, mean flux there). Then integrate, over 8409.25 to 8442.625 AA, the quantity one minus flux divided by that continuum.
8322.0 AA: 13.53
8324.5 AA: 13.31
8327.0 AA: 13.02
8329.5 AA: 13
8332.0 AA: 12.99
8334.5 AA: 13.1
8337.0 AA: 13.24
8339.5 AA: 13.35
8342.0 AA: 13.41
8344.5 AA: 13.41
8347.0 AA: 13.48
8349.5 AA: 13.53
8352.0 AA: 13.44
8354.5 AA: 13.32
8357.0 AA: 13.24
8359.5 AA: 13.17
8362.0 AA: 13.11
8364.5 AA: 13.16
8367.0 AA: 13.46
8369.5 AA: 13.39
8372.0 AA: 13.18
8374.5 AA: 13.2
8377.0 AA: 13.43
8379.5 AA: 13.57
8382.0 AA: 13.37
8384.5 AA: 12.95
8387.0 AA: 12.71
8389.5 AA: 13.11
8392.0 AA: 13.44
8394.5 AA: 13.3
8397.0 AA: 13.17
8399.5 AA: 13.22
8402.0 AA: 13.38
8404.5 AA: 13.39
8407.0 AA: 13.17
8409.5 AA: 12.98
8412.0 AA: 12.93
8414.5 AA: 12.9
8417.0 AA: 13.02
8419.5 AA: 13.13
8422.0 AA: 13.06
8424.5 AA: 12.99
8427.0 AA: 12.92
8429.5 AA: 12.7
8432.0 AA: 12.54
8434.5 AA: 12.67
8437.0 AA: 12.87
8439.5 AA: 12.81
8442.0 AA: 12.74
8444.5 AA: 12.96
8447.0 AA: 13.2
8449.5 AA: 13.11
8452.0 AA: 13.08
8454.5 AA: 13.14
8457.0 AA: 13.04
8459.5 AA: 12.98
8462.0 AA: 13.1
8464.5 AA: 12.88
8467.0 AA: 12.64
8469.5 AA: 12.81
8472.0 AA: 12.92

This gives 0.67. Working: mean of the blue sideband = 13.3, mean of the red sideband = 13.1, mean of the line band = 12.9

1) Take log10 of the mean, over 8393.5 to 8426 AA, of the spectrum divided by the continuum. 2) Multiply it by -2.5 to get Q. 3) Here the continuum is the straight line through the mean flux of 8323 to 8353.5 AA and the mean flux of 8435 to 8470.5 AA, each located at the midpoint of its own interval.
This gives 0.00 mag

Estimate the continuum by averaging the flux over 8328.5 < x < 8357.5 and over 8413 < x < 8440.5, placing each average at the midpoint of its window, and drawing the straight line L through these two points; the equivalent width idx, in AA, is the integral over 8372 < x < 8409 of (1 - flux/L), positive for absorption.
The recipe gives -0.51 AA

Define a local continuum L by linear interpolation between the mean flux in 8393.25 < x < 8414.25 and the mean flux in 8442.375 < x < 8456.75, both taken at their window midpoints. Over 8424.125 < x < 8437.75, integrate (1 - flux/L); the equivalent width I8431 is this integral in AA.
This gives 0.4 AA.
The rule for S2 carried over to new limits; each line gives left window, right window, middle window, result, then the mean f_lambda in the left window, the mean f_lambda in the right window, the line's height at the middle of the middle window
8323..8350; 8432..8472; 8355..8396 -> -0.3 AA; 13.3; 12.9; 13.1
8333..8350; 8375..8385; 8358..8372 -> 0.1 AA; 13.3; 13.3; 13.3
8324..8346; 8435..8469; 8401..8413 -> -0.1 AA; 13.2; 13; 13.1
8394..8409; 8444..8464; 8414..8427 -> 0.2 AA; 13.3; 13.1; 13.2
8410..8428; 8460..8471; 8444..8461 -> -0.2 AA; 13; 12.9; 12.9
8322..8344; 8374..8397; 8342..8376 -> -0.3 AA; 13.2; 13.2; 13.2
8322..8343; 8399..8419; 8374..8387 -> -0.1 AA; 13.2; 13.1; 13.1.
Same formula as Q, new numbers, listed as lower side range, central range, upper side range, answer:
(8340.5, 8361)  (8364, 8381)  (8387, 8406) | 0.00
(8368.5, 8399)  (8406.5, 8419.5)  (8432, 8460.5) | 0.01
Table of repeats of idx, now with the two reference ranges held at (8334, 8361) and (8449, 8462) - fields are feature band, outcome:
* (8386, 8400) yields 0.1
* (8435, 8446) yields 0.2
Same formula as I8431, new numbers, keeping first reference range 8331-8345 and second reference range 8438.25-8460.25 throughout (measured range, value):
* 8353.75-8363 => 0.0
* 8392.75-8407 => -0.2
